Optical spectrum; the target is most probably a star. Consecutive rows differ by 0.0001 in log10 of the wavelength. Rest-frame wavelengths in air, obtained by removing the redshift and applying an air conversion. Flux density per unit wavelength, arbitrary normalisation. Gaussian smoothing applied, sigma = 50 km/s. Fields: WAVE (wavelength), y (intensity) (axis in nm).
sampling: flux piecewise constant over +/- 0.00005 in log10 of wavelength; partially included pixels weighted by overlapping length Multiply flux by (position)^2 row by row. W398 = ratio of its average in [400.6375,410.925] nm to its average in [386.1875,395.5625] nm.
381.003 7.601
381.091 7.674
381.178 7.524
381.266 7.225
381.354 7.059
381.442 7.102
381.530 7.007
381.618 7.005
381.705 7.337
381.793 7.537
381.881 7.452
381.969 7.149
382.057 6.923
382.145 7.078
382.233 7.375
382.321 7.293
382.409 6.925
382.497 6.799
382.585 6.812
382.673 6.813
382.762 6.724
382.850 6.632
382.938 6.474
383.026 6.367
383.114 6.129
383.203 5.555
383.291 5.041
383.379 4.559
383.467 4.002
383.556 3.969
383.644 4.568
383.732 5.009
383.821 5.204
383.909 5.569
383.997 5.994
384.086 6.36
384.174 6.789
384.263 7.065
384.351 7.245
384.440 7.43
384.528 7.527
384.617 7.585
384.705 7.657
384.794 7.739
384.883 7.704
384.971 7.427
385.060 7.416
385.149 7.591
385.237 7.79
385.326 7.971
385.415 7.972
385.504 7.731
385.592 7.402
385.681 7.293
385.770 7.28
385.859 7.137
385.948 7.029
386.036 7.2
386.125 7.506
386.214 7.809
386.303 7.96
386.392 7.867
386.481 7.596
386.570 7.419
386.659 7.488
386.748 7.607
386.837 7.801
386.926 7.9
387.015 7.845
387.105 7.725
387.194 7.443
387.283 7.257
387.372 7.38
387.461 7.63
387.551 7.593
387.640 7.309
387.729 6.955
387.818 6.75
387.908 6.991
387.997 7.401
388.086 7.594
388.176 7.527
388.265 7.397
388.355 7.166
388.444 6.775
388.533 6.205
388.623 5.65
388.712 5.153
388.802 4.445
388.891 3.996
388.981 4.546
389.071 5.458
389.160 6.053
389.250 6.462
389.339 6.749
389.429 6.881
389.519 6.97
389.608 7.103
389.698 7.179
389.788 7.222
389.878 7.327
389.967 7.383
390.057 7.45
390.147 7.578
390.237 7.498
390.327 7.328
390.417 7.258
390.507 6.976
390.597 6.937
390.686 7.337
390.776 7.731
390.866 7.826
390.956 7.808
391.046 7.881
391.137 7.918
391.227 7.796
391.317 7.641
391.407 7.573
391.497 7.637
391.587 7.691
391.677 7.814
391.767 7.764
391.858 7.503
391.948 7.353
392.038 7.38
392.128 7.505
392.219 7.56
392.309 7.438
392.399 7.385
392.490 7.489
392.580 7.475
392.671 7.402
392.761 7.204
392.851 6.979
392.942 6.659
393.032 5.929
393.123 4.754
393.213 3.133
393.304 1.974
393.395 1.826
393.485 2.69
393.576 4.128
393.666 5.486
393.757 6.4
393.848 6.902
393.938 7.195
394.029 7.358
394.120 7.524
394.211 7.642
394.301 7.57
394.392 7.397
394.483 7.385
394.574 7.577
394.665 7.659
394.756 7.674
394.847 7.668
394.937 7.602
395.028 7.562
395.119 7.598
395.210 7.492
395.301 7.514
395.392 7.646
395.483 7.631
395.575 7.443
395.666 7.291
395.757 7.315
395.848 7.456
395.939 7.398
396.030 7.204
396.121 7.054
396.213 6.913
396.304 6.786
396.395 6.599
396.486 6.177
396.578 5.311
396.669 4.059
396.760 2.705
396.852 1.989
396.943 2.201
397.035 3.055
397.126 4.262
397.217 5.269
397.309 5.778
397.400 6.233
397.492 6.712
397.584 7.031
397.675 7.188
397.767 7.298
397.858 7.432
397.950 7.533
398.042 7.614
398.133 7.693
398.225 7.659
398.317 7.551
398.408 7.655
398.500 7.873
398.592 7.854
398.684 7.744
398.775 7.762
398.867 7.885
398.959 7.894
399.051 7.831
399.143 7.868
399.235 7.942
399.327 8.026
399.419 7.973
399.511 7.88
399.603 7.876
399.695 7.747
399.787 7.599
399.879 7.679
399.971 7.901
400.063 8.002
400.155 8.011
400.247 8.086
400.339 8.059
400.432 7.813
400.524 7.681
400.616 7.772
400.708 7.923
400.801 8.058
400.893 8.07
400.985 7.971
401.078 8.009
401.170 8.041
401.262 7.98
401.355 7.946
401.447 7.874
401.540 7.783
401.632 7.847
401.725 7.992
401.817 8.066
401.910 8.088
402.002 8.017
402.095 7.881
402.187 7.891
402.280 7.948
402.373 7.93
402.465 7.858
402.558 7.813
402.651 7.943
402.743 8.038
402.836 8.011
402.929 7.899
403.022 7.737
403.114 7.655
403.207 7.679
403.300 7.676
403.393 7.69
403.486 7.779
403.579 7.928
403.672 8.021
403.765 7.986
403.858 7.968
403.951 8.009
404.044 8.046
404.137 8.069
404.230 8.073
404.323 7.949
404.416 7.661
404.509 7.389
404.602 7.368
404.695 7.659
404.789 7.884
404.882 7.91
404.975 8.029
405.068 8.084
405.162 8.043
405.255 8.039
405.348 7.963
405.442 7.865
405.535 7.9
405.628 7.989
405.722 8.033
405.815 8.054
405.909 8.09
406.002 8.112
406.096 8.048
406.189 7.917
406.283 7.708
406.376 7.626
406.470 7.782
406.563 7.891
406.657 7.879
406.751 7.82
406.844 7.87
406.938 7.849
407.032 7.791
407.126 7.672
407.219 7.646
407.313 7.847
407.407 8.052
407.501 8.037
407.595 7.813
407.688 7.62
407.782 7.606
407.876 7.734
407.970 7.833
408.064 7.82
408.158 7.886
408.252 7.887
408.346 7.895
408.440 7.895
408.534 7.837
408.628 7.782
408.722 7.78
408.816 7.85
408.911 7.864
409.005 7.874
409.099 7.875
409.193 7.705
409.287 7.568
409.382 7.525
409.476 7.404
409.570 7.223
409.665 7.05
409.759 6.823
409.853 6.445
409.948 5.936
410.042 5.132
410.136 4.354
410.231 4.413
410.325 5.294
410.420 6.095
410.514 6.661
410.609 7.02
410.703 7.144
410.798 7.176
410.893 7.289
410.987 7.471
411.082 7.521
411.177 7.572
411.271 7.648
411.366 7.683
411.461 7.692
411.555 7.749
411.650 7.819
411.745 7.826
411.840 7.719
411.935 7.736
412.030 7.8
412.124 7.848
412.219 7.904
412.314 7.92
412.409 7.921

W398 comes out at 1.18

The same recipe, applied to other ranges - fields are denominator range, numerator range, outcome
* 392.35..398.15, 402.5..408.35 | 1.30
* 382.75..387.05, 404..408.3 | 1.27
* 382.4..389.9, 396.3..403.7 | 1.15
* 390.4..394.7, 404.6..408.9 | 1.24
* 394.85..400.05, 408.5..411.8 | 1.09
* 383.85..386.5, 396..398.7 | 0.90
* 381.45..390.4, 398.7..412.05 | 1.23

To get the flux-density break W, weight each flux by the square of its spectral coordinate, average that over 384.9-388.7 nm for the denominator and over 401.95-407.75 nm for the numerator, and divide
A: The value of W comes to 1.2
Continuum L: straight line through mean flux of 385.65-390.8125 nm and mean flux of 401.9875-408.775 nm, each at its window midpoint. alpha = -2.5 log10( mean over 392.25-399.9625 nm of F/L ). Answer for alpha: 0.11 mag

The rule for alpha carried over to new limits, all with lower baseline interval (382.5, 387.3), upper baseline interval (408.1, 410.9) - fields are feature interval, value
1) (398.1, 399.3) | -0.120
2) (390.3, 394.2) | 0.032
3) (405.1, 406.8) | -0.135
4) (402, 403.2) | -0.131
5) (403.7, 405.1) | -0.129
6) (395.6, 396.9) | 0.155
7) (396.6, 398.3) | 0.221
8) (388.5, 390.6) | 0.072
